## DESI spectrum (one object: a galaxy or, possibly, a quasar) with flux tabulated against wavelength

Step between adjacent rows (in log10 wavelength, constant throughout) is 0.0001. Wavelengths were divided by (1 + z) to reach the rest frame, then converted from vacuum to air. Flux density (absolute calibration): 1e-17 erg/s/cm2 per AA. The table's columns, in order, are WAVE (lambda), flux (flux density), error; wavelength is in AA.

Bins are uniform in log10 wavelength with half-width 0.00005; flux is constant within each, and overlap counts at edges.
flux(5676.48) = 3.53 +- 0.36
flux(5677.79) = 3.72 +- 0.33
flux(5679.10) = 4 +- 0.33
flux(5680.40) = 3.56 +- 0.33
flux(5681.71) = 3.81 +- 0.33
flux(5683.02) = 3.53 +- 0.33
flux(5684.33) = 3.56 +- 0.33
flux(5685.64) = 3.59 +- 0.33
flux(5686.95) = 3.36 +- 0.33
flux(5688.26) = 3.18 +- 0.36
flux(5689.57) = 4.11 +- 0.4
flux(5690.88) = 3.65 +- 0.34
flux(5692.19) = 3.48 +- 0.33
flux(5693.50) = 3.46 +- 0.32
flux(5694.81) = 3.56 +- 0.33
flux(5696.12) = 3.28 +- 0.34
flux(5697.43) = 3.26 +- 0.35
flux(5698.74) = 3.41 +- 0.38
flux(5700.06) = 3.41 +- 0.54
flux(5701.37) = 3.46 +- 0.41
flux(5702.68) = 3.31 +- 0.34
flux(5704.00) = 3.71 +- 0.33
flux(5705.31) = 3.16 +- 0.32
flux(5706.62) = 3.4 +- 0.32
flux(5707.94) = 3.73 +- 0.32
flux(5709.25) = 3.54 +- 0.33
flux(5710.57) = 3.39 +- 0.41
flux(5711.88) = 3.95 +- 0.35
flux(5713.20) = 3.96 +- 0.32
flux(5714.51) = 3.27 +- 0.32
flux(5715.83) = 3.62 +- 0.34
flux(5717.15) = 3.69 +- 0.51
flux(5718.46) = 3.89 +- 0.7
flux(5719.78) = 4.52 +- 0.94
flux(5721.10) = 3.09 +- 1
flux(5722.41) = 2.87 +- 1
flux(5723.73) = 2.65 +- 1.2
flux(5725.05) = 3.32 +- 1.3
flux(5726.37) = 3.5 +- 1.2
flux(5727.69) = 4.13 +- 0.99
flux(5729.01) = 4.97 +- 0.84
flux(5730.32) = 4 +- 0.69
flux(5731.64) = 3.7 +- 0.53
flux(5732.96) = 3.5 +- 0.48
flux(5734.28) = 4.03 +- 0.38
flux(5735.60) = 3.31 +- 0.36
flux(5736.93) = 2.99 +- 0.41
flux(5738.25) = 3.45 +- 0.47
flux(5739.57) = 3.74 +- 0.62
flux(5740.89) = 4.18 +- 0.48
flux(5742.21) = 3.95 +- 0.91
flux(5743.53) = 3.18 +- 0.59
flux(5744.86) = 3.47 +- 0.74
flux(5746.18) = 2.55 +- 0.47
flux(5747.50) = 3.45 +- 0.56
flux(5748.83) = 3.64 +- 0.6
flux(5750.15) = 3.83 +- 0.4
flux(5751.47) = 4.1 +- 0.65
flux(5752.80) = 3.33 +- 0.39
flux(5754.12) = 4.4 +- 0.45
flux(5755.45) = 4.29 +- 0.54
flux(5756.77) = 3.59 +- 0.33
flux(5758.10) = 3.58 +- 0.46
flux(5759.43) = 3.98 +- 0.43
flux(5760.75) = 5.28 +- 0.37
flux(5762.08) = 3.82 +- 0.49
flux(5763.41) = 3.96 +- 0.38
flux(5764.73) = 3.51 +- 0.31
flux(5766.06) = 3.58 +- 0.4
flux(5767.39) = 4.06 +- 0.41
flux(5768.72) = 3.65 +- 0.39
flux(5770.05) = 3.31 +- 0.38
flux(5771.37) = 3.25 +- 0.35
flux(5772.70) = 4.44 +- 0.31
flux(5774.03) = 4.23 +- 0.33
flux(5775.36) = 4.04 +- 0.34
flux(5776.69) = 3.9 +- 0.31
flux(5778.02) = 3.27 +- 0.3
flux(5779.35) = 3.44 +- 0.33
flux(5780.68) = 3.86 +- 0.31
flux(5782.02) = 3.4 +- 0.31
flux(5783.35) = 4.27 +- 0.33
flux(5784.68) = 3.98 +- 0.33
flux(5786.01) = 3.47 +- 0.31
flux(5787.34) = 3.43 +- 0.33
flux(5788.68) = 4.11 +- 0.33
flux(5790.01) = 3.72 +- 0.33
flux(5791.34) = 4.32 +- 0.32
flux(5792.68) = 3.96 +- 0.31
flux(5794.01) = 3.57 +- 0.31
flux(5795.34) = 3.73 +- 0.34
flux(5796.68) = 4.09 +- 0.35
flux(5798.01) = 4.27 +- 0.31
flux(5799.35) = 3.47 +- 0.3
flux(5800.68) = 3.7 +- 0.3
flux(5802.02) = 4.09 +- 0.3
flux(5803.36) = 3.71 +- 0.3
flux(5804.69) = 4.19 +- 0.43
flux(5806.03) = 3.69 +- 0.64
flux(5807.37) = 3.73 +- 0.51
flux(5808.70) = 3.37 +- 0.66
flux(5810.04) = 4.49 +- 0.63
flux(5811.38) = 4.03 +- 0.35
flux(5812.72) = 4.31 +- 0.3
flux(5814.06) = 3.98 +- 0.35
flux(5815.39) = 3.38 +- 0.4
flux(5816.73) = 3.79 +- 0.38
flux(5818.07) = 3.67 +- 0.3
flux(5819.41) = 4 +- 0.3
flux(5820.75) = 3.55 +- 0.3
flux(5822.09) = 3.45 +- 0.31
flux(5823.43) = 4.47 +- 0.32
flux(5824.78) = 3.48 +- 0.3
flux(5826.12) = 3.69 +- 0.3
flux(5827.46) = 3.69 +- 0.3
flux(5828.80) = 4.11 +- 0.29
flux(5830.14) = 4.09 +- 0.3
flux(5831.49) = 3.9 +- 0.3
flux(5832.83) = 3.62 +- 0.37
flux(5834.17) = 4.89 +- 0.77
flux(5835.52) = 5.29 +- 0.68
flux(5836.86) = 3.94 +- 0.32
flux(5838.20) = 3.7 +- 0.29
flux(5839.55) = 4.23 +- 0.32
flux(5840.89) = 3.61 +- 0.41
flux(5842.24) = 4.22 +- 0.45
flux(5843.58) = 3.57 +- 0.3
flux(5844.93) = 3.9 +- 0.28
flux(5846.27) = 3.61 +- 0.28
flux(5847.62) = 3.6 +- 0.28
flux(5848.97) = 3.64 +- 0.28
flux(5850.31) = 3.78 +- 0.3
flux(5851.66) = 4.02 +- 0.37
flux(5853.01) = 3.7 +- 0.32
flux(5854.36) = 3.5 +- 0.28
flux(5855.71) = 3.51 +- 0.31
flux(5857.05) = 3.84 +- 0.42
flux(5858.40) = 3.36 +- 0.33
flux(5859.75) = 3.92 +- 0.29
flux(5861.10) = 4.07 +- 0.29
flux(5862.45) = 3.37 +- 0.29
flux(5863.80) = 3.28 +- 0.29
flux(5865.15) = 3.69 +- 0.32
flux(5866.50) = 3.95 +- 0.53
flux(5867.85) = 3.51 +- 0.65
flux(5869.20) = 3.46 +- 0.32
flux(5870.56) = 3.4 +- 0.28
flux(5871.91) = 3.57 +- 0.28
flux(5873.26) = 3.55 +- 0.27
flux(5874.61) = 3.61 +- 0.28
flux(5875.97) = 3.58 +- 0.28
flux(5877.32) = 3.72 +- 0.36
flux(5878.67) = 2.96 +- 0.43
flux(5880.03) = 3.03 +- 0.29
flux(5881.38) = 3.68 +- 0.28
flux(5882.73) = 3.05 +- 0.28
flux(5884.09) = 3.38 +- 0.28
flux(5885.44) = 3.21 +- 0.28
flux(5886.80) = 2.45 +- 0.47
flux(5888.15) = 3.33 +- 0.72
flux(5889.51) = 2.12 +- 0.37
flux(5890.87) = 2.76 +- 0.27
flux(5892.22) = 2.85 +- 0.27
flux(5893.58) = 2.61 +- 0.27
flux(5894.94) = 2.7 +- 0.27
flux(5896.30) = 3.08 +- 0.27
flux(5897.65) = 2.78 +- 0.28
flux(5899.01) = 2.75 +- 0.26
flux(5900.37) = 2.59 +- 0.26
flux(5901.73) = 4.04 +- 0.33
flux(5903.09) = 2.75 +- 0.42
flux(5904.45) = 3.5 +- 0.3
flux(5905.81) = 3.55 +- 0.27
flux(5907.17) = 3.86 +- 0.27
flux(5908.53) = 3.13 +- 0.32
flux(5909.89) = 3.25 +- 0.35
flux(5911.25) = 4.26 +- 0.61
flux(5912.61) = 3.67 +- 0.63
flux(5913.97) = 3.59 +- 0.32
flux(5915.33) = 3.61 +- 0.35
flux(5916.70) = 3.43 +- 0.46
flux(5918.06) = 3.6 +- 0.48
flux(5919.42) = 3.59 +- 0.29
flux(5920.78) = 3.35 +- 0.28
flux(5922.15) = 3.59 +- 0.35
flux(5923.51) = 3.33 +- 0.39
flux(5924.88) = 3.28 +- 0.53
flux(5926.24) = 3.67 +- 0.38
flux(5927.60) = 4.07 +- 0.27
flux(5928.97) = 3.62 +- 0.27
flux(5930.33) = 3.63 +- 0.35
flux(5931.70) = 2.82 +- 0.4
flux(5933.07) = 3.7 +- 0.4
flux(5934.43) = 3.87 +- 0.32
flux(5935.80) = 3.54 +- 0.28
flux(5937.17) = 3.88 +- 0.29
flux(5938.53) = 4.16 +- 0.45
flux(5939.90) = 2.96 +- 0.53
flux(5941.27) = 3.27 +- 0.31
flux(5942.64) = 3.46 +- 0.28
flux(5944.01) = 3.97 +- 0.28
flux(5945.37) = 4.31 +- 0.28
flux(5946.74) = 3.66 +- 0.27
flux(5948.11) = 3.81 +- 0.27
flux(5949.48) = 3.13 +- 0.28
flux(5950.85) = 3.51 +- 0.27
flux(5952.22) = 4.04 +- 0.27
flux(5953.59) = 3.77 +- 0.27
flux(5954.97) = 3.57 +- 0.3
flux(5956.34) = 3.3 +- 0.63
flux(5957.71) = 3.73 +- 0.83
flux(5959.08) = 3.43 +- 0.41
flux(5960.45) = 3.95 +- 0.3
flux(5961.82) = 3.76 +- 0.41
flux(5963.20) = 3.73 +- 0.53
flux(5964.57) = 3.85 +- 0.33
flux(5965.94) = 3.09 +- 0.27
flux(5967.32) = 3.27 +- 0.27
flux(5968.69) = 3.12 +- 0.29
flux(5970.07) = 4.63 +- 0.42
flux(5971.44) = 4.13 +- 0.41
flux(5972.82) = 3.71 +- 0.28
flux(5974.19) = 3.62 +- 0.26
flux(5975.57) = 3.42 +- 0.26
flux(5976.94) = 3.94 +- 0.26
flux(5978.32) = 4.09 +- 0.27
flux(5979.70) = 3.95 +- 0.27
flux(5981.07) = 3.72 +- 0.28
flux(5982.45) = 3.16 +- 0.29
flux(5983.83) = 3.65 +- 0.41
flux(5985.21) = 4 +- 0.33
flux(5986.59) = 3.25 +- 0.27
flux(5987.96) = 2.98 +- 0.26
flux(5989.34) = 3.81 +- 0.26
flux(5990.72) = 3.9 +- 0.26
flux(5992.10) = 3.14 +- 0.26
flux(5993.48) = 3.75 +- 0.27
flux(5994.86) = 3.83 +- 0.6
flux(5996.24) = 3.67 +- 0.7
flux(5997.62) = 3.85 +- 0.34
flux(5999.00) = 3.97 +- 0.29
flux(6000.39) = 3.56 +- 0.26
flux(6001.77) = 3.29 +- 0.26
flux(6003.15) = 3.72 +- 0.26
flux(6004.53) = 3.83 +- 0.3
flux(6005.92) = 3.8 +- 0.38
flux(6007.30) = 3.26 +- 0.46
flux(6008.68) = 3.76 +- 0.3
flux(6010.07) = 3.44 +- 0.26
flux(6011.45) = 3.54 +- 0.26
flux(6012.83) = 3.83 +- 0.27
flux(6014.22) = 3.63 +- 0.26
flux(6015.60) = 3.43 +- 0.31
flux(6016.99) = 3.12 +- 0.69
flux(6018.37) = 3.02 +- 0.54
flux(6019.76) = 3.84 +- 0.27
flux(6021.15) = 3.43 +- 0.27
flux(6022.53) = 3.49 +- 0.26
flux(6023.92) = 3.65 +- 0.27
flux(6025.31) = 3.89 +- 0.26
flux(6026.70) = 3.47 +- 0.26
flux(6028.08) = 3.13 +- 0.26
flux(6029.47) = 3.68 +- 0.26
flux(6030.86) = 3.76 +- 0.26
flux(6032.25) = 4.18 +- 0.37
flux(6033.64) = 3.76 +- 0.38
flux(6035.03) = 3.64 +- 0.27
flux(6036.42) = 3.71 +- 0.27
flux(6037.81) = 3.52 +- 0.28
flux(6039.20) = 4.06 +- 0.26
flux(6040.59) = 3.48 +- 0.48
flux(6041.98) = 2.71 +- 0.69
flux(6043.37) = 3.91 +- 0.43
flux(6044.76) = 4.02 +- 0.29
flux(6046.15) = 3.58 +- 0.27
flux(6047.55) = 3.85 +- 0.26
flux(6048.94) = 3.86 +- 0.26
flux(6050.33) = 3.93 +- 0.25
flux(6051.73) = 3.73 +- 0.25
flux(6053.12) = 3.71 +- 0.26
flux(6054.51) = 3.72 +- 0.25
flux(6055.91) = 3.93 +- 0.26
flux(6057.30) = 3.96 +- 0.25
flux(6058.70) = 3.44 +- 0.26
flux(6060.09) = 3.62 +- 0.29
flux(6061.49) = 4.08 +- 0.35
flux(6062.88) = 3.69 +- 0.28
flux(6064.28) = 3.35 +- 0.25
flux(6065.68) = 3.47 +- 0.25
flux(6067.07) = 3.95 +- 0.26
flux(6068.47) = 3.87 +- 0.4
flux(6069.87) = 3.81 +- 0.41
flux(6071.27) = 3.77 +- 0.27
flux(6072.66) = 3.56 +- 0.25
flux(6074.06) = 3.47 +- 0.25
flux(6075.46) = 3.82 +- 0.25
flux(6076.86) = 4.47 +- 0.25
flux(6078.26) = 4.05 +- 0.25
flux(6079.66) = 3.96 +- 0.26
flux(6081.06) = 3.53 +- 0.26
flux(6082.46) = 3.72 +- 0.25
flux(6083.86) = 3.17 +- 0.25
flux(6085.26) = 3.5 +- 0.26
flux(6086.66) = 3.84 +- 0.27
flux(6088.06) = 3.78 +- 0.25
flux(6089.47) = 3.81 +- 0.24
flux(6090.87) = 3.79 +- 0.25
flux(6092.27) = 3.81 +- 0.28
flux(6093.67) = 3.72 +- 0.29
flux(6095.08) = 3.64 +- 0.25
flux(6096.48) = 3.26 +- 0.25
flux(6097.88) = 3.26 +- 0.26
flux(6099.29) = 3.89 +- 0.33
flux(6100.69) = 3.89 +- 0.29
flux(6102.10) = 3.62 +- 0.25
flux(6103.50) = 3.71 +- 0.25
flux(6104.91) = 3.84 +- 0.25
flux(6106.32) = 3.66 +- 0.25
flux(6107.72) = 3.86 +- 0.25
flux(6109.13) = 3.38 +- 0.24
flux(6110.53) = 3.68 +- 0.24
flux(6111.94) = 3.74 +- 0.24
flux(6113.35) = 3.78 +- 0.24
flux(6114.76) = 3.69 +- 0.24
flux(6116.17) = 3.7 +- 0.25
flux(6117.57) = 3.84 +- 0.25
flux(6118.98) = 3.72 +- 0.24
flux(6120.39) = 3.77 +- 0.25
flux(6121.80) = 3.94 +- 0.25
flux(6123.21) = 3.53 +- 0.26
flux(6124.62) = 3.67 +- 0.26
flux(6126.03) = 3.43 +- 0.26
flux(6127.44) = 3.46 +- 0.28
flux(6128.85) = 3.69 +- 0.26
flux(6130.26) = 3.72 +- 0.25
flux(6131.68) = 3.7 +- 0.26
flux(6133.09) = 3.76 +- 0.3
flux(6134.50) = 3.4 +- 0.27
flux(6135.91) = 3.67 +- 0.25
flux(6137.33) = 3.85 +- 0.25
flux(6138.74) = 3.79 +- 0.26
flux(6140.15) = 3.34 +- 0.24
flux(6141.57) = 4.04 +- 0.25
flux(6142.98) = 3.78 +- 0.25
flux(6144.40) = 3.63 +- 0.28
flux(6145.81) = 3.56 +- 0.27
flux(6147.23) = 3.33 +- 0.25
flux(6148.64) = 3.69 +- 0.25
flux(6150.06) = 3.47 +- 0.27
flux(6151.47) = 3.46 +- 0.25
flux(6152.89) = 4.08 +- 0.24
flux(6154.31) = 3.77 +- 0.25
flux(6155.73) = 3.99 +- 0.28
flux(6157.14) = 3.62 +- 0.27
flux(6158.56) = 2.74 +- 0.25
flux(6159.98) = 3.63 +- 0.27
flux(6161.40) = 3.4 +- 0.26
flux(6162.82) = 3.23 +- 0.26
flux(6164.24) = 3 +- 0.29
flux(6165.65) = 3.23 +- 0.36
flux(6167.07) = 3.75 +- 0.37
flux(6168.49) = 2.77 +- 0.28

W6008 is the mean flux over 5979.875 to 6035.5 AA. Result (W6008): 3.6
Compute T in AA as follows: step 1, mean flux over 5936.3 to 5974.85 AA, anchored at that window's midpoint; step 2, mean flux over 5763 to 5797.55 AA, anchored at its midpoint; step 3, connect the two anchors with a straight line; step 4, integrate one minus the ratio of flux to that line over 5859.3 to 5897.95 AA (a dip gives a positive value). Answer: 4.8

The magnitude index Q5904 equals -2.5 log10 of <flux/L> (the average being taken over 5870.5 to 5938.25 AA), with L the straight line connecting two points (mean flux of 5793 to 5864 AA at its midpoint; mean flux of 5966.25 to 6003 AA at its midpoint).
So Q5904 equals 0.13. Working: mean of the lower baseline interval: 3.85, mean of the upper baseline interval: 3.66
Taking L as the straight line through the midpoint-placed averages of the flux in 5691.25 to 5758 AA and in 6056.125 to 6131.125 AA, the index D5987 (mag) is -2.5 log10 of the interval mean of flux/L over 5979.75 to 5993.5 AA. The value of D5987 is 0.04 mag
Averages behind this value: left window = 3.59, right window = 3.71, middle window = 3.55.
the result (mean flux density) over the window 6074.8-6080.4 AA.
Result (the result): 4.07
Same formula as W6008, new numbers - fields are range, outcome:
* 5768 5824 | 3.83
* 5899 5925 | 3.46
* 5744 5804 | 3.8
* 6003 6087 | 3.67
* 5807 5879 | 3.79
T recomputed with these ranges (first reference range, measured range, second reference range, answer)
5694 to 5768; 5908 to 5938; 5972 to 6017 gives 0.5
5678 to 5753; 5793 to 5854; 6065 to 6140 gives -4.7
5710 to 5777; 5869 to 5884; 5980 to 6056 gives 1.1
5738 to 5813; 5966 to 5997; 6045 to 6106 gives 0.8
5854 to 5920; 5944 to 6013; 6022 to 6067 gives -2.3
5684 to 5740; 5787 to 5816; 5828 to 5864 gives -0.9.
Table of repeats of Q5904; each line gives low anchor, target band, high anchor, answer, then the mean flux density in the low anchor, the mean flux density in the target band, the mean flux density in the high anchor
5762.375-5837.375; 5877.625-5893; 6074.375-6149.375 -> 0.26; 3.87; 3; 3.69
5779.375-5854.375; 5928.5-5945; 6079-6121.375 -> 0.06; 3.87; 3.59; 3.69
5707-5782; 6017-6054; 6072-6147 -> 0.02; 3.71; 3.65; 3.69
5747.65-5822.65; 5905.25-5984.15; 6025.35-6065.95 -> 0.03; 3.84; 3.63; 3.69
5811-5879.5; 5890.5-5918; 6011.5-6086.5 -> 0.15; 3.78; 3.25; 3.68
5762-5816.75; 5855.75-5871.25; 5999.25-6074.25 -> 0.05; 3.82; 3.62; 3.65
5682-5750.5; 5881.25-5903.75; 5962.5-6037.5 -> 0.22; 3.56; 2.93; 3.63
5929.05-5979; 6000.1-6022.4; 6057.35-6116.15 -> 0.05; 3.66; 3.53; 3.71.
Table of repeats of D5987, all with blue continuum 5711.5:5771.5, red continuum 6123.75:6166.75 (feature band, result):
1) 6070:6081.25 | -0.072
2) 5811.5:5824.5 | -0.047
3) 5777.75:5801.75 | -0.032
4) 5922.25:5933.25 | 0.040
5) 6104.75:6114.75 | -0.034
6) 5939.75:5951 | 0.012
